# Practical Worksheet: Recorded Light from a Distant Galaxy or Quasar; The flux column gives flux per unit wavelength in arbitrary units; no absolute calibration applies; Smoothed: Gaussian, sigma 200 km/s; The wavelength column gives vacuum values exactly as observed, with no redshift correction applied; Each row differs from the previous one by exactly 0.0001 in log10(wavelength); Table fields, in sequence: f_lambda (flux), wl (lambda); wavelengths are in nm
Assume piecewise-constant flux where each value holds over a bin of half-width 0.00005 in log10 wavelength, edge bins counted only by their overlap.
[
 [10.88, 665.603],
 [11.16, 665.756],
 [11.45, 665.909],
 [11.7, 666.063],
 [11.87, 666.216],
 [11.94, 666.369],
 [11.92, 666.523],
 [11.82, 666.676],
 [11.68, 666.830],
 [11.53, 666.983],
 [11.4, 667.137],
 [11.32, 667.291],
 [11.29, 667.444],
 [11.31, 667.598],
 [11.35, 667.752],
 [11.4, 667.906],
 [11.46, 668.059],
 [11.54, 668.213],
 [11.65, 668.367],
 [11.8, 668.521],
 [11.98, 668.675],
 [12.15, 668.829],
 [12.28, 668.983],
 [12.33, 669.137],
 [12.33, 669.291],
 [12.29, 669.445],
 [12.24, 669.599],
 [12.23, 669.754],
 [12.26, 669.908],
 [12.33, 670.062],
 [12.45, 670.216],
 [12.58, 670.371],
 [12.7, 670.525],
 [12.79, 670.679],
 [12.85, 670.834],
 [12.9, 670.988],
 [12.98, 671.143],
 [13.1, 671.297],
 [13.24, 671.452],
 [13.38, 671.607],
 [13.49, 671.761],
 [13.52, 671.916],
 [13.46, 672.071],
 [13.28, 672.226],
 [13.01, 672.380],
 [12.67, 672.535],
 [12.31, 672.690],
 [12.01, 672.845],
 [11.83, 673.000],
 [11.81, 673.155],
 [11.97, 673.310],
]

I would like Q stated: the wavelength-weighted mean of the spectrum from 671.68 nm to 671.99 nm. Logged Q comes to 13.5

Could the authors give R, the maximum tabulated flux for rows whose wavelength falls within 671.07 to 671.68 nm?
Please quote 13.38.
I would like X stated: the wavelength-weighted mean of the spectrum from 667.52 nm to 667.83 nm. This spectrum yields 11.3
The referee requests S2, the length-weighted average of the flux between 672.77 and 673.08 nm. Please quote 11.9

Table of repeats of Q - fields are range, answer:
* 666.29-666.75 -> 11.9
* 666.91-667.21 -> 11.4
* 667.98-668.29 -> 11.5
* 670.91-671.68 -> 13.1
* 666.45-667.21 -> 11.7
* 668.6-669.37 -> 12.2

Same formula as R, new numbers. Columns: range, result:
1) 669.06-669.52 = 12.33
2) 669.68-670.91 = 12.85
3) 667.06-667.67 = 11.4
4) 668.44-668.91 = 12.15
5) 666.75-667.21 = 11.68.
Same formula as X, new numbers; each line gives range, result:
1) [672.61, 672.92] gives 12.2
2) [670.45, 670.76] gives 12.7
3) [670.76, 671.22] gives 12.9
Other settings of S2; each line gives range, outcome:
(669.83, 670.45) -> 12.4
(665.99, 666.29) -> 11.8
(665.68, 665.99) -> 11.3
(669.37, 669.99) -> 12.3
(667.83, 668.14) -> 11.5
